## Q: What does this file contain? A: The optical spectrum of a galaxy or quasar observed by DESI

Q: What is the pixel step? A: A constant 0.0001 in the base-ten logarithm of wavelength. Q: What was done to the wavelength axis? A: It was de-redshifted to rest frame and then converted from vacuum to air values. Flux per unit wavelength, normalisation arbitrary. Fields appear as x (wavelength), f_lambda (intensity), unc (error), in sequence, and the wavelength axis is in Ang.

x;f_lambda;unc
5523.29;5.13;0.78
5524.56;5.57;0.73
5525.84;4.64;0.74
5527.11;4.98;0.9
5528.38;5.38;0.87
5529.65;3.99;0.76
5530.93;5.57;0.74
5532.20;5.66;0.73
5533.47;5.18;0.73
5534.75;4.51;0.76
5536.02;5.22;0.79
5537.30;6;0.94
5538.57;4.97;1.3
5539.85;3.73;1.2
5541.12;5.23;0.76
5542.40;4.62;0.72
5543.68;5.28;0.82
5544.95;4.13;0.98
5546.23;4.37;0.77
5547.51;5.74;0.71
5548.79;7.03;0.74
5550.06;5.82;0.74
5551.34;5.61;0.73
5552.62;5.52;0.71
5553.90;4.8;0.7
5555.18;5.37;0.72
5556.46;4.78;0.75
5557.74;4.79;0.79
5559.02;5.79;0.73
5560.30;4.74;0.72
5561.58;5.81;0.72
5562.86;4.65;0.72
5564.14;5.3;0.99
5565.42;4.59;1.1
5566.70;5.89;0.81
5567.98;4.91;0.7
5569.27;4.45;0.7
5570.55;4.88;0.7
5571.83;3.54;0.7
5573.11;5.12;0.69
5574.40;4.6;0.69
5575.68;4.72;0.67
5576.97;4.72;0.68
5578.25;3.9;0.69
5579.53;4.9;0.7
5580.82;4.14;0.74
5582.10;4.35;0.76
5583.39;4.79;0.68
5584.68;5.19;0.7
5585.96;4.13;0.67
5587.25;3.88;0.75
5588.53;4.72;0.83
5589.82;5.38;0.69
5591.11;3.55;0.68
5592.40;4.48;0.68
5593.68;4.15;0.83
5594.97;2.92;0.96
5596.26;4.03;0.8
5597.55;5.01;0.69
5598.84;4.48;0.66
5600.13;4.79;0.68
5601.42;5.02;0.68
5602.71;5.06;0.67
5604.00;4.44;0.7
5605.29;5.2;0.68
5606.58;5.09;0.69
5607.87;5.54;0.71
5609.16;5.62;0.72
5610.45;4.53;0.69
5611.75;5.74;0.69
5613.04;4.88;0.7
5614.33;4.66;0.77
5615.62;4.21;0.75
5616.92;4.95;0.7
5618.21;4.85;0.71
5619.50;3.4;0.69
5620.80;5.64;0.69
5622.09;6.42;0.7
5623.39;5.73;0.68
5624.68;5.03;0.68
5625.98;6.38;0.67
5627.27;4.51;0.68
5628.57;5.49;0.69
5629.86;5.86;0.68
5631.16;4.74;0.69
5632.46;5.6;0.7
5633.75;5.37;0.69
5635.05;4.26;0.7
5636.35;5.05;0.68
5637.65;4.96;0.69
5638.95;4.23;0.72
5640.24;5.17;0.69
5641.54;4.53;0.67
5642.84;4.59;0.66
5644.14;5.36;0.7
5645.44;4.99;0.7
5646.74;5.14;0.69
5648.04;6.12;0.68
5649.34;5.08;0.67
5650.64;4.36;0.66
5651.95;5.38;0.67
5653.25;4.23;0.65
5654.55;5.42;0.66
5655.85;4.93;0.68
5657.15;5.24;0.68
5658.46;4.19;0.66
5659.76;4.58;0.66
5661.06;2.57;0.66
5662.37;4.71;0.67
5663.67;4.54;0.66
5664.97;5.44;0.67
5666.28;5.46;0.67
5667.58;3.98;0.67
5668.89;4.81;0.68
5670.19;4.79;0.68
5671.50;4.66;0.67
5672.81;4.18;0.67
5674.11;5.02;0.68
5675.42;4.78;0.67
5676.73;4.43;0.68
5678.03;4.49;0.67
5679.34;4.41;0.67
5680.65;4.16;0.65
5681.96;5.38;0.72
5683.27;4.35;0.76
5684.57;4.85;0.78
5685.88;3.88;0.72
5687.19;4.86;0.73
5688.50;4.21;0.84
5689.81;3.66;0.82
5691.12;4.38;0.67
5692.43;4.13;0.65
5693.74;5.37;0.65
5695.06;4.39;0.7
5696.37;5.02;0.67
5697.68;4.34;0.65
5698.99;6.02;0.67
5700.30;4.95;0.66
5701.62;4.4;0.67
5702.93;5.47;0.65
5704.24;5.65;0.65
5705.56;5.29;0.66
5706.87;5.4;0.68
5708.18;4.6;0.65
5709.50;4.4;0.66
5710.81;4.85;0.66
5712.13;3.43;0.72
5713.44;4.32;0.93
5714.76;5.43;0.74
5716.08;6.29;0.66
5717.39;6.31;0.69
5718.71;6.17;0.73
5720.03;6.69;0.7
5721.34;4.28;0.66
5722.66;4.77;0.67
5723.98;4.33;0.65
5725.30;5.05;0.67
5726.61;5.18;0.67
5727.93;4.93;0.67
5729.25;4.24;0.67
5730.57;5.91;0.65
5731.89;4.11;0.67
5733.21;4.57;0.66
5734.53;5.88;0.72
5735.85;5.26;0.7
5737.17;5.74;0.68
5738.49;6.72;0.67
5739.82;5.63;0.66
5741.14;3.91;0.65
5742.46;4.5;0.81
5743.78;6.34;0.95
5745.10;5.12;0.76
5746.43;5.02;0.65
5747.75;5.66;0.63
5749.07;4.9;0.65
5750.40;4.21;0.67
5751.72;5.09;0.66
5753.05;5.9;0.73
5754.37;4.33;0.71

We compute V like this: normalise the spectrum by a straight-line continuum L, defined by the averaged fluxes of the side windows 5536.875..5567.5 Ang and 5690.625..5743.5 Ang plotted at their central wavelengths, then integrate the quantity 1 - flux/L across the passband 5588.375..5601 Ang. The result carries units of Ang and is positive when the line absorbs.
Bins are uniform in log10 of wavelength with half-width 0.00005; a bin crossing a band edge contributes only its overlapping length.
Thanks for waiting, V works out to 2.0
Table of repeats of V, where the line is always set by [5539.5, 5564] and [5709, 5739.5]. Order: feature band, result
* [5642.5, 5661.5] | 1.22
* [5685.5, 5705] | 1.68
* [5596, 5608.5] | 0.68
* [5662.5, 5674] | 0.95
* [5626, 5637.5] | 0.00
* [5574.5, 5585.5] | 1.25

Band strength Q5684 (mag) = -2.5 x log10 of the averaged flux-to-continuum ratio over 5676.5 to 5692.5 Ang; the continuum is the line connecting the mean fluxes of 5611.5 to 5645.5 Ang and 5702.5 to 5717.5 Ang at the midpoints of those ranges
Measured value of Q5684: 0.15 mag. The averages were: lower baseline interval 5.05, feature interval 4.41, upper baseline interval 5.07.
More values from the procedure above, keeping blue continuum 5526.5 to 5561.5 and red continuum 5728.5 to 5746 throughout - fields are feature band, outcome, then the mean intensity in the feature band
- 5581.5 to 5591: 0.133 mag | 4.57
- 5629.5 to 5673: 0.076 mag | 4.84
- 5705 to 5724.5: 0.022 mag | 5.11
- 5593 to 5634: 0.043 mag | 4.98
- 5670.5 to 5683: 0.131 mag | 4.61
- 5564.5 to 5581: 0.109 mag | 4.67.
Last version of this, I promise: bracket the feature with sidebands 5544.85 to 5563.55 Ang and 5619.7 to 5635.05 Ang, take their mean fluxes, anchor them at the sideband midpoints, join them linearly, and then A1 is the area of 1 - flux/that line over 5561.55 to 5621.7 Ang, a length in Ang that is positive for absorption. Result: 7.4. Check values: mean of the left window 5.29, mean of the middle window 4.69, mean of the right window 5.41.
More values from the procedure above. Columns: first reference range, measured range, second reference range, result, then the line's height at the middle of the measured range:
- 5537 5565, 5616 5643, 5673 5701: -1.3 Ang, 4.85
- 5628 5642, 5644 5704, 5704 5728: 4.2 Ang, 5.07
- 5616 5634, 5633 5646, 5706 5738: 1.0 Ang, 5.24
